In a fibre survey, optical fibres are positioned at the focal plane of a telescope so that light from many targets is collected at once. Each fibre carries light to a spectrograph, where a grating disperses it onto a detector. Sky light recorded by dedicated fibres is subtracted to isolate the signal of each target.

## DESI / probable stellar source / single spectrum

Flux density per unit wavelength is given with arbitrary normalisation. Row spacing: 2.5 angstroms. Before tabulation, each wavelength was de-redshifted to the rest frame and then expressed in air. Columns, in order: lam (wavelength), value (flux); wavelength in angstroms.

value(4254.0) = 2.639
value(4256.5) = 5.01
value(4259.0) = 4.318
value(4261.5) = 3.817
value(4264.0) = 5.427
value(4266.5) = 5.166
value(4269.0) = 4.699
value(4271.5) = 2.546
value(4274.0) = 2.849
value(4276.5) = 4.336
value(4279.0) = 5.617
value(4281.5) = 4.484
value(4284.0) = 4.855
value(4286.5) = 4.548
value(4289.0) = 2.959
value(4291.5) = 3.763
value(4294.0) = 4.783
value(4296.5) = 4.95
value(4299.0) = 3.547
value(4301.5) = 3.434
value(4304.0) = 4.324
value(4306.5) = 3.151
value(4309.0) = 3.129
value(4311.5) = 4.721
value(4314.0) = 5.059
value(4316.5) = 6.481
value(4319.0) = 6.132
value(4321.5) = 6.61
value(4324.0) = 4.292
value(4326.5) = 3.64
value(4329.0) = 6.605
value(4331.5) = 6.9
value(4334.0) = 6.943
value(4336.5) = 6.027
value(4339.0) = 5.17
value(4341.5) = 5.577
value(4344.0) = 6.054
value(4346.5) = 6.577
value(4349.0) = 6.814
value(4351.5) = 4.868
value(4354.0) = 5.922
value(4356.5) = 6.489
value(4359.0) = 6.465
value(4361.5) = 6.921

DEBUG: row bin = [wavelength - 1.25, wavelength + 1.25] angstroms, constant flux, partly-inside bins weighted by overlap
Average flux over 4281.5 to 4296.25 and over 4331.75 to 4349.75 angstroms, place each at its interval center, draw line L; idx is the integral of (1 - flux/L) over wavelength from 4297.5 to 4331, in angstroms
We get 3.1 angstroms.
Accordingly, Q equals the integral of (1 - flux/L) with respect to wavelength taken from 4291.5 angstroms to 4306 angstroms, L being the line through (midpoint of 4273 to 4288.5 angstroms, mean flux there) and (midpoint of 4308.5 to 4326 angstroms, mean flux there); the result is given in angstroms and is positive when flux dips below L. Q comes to 2.1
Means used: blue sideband 4.4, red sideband 5.23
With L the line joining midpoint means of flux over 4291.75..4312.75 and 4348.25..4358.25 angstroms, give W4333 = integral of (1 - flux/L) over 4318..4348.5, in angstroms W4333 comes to -4.05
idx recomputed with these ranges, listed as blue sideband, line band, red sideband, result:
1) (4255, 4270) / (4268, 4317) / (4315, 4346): 9.8 angstroms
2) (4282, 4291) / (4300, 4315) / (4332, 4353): 2.8 angstroms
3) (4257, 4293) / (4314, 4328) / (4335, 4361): -0.1 angstroms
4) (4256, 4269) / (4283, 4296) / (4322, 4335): 2.3 angstroms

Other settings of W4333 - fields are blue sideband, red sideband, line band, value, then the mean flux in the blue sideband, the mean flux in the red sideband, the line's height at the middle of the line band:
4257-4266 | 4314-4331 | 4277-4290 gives 1.21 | 4.62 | 5.64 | 4.99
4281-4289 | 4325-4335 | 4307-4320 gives 1.04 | 4.38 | 5.96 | 5.38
